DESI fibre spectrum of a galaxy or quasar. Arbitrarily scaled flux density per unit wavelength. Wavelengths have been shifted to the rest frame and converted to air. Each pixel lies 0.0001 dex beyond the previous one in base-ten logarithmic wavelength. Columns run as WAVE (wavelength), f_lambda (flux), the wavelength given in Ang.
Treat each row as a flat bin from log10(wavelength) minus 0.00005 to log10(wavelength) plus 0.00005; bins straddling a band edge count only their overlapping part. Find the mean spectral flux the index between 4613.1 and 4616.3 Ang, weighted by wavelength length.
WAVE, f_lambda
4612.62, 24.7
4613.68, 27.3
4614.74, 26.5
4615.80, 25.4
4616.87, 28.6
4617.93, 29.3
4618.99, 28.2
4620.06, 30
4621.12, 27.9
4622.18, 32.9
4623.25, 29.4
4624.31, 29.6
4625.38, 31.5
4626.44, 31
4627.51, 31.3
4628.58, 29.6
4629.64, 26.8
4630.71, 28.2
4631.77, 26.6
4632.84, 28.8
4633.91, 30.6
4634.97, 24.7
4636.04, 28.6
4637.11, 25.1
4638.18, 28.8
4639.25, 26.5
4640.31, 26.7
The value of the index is 26.4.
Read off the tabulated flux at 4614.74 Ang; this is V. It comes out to 26.5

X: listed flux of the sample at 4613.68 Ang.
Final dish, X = 27.3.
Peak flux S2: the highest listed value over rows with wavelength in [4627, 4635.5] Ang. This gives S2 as 31.3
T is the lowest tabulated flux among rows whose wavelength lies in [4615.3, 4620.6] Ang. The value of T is 25.4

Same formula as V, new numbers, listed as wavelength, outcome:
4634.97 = 24.7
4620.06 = 30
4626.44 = 31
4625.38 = 31.5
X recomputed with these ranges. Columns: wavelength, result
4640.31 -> 26.7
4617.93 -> 29.3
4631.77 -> 26.6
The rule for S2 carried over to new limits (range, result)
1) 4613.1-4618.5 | 29.3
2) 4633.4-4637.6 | 30.6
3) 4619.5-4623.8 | 32.9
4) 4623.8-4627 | 31.5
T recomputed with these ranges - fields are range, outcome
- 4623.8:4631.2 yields 26.8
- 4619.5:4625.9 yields 27.9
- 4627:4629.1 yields 29.6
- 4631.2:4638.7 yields 24.7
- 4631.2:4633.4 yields 26.6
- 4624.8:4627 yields 31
